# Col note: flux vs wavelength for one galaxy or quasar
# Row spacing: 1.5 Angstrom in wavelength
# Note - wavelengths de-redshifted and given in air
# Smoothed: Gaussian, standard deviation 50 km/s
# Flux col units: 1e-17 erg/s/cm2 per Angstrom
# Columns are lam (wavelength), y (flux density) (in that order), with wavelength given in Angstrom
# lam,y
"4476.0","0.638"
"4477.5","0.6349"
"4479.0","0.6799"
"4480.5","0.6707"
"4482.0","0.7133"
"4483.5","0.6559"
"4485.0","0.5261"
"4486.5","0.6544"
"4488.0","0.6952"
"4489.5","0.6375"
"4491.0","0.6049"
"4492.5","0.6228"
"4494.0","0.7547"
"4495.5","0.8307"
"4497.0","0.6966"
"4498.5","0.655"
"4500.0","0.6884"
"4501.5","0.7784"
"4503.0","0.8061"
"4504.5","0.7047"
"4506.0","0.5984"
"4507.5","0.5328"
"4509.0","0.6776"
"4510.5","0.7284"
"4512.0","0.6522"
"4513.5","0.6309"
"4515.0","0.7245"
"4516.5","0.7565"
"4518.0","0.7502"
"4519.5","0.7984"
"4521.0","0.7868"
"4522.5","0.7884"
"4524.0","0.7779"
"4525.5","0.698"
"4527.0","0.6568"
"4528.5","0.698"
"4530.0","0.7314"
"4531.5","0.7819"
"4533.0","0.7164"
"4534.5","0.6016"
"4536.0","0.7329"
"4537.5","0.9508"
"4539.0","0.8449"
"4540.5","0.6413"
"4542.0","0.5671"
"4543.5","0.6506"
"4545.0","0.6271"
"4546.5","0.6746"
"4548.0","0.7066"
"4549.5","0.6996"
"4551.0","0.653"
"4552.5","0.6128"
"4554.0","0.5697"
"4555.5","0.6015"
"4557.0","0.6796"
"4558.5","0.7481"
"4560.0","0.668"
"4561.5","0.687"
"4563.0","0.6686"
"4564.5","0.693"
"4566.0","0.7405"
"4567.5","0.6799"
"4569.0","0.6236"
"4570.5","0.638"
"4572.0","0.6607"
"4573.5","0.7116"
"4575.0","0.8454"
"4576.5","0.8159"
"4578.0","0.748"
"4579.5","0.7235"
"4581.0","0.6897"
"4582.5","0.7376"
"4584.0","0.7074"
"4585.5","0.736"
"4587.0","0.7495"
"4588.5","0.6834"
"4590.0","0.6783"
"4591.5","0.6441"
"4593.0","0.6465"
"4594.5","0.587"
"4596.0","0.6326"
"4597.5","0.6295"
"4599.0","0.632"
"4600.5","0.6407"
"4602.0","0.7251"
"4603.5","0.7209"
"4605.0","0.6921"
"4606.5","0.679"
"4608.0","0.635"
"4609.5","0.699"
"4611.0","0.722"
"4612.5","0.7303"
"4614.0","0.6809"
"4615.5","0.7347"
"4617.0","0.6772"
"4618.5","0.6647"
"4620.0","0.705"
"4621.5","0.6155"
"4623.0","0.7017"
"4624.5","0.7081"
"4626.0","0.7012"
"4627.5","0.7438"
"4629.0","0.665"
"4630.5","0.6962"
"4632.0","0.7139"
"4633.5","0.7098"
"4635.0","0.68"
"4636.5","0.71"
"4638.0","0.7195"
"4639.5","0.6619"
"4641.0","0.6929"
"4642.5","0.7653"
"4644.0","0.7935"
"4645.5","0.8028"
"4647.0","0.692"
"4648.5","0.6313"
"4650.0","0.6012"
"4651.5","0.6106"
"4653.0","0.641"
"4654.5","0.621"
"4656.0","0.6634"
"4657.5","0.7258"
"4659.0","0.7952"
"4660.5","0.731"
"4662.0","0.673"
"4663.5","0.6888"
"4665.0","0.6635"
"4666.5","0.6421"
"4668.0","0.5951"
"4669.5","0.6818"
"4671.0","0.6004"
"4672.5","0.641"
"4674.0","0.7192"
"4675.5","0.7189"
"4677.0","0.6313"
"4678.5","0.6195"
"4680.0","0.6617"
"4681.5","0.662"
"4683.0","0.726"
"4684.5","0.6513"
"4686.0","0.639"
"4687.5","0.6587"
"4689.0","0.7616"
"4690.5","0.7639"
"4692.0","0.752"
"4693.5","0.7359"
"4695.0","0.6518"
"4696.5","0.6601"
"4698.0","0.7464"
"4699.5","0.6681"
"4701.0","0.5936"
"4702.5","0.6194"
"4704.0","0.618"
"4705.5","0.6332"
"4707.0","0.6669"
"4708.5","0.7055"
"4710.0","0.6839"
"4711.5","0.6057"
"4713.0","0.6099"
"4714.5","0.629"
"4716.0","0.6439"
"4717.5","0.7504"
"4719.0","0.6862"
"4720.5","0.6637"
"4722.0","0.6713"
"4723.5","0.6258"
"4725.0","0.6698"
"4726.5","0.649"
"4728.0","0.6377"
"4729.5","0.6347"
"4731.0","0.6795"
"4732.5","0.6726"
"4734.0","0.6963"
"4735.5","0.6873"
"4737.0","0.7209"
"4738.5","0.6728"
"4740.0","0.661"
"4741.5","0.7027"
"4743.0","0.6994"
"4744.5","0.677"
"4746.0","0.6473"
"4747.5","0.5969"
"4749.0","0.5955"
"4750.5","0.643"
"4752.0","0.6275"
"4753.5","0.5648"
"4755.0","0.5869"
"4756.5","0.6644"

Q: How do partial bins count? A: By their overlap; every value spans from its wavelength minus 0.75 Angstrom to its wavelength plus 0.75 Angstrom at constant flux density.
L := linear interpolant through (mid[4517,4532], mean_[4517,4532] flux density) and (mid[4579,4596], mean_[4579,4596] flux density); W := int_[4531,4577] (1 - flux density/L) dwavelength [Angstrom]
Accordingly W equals 1.66 Angstrom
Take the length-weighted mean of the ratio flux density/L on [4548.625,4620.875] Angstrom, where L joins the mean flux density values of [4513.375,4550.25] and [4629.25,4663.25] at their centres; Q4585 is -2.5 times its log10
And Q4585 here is 0.04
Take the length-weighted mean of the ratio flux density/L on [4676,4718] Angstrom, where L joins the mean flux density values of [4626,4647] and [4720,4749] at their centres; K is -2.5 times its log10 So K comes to 0.03 mag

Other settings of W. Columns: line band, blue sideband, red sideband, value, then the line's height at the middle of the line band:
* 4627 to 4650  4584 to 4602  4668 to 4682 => -1.67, 0.66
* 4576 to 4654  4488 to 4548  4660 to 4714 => -0.82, 0.685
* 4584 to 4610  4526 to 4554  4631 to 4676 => 0.67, 0.69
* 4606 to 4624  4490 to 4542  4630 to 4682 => 0.10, 0.691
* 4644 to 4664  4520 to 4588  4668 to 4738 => -0.18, 0.681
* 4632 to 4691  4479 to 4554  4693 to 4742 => -0.88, 0.673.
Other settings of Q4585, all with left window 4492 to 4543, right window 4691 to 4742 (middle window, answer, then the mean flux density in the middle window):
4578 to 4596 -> 0.016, 0.689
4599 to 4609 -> 0.026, 0.679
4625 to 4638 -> -0.023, 0.704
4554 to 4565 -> 0.057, 0.67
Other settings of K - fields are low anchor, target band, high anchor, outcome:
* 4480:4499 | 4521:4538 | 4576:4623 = -0.09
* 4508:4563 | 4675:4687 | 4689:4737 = 0.02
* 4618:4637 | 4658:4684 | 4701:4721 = 0.00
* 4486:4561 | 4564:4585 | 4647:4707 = -0.04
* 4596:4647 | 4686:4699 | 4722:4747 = -0.05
